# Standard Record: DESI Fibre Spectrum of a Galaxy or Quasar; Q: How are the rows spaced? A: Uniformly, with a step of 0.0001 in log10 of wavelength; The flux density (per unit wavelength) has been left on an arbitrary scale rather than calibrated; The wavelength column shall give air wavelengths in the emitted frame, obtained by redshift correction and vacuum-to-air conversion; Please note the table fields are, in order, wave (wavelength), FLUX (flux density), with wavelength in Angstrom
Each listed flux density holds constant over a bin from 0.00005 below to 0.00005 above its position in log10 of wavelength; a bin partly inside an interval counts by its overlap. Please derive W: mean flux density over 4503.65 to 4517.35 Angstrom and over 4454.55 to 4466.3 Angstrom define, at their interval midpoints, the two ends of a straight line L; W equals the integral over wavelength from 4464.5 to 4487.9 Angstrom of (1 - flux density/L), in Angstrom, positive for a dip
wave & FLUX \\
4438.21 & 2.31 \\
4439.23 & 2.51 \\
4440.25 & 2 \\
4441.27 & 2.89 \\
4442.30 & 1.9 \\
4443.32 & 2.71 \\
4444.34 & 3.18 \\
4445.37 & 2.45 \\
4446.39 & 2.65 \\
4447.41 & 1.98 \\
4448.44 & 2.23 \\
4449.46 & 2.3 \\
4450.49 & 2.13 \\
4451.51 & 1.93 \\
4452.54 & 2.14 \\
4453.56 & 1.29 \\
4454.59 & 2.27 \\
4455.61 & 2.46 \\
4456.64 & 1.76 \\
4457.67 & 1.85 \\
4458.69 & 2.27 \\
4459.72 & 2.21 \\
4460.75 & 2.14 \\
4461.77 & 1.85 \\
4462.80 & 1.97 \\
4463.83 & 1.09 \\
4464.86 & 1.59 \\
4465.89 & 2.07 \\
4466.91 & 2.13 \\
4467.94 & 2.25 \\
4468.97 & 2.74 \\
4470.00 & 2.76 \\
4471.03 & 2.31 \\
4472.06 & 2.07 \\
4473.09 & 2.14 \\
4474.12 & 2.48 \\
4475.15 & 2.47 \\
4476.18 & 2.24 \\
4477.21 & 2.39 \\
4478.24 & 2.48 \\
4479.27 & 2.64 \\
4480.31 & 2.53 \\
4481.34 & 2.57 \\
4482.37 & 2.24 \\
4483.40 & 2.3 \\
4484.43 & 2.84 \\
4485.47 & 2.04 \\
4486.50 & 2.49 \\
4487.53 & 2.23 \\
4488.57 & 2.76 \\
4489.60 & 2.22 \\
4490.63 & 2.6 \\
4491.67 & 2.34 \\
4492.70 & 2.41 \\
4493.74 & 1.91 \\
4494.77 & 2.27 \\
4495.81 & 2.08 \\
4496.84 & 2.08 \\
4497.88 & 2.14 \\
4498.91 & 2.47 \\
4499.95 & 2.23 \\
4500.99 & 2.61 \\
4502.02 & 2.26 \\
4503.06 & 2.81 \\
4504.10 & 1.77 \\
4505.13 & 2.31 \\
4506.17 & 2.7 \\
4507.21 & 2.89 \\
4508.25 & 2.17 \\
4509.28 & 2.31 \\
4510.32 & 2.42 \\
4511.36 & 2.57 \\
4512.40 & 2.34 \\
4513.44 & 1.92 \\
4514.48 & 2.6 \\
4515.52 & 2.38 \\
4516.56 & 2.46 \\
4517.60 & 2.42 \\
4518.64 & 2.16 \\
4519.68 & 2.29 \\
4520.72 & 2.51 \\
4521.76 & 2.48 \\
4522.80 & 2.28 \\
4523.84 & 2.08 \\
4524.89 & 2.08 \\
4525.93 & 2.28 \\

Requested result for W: -3.0 Angstrom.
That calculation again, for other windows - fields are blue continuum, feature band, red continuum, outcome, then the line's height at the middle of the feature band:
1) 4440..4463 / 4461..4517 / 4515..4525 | -1.1 Angstrom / 2.27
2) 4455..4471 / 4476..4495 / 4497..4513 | -1.3 Angstrom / 2.25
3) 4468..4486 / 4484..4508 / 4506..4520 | 0.4 Angstrom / 2.41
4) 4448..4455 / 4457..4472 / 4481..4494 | 0.6 Angstrom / 2.16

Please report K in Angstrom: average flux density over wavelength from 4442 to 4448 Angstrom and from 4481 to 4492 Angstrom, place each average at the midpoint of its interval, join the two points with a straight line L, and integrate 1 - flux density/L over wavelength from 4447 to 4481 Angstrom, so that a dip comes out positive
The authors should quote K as 4.15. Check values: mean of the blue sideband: 2.5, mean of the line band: 2.16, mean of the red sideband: 2.42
